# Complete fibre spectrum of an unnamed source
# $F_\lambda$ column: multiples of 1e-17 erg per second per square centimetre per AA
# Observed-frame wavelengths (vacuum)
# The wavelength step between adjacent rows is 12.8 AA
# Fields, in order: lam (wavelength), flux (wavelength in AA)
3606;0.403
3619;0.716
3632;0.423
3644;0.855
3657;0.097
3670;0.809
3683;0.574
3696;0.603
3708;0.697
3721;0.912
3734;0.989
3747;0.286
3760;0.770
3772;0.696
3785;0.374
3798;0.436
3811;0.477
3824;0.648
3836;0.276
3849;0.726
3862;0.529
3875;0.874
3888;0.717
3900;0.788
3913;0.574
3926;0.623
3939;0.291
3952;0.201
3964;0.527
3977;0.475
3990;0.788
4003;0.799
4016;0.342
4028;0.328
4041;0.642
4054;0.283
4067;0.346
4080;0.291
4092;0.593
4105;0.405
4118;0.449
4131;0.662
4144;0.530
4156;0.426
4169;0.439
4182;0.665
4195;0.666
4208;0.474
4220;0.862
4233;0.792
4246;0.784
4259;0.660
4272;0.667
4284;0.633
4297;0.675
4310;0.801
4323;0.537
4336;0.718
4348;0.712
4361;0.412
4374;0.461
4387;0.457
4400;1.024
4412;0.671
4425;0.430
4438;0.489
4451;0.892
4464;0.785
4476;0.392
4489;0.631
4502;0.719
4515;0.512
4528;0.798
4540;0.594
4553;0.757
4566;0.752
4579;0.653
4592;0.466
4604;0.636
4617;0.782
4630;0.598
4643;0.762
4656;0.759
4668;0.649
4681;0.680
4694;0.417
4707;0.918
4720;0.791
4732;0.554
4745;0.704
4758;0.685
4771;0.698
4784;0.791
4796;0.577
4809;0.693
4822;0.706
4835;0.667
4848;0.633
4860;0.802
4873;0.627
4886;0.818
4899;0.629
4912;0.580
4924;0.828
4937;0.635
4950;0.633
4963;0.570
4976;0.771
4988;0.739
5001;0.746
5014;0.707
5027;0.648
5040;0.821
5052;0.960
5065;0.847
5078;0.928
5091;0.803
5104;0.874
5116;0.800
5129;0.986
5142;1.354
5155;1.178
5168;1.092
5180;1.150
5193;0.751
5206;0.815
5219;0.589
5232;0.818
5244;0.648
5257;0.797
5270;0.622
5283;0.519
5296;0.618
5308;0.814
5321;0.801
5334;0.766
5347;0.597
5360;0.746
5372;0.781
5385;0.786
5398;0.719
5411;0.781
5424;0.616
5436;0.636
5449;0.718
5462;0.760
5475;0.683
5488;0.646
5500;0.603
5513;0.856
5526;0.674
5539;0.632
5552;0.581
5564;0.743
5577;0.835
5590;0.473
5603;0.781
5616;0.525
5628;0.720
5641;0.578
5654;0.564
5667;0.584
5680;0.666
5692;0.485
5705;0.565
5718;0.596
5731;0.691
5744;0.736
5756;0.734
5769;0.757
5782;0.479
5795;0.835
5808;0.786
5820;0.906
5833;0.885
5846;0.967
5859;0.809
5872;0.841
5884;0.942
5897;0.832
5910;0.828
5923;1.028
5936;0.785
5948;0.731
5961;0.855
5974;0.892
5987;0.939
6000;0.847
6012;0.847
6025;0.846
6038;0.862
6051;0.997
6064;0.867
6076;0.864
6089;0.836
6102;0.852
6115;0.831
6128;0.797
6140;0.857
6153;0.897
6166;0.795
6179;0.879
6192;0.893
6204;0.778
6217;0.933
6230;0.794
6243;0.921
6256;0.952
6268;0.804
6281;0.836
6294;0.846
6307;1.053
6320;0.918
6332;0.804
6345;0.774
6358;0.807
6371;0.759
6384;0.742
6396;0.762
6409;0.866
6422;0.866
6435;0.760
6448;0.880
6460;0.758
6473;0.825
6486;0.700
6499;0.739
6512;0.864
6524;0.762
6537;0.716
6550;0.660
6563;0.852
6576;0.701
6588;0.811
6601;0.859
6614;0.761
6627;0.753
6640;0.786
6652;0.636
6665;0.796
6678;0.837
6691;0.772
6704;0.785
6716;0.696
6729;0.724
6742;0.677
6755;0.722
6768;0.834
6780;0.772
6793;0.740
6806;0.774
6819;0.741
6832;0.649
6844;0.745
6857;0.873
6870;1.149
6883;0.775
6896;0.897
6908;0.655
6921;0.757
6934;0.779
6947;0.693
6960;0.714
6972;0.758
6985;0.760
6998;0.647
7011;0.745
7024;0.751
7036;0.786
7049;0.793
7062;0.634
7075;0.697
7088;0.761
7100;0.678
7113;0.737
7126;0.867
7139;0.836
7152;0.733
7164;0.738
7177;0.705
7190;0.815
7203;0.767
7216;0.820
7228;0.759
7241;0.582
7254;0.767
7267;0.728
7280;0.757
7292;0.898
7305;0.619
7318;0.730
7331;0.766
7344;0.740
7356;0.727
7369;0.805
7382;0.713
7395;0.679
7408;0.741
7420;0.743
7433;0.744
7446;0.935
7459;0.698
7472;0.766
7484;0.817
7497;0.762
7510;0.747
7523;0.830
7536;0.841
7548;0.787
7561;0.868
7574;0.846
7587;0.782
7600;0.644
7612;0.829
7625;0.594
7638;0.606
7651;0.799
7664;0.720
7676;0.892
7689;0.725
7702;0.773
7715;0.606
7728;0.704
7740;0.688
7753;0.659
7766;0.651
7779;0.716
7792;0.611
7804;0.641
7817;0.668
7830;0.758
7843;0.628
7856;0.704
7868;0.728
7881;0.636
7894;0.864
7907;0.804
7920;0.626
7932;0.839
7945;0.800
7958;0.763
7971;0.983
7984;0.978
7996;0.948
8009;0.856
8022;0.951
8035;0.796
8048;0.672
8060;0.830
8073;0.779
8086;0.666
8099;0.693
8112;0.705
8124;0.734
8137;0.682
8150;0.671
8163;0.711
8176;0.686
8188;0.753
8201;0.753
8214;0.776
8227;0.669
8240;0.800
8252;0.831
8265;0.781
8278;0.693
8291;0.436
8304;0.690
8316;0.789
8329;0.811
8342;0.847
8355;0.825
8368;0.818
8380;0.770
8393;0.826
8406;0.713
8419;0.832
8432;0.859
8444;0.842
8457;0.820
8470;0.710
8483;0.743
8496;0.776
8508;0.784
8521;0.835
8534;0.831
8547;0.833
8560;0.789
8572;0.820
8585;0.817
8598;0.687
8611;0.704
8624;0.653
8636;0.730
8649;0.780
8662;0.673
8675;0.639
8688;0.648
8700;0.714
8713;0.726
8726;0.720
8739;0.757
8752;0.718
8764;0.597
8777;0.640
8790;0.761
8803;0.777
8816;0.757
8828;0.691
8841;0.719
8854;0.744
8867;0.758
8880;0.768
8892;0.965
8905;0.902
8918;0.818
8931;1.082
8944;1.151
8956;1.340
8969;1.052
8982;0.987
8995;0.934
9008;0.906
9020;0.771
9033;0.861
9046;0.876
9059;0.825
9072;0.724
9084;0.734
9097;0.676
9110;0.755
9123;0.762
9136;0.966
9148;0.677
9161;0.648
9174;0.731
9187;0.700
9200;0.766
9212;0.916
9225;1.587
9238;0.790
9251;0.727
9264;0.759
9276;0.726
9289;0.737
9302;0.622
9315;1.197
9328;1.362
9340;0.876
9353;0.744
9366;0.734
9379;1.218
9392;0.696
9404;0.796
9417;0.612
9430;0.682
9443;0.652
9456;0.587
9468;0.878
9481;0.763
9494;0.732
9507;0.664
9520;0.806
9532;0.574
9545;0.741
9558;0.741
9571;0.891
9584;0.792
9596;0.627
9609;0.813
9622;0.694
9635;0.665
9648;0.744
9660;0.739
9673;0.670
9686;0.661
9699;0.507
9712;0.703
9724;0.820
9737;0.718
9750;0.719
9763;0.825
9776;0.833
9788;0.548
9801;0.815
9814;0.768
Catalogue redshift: 0.842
